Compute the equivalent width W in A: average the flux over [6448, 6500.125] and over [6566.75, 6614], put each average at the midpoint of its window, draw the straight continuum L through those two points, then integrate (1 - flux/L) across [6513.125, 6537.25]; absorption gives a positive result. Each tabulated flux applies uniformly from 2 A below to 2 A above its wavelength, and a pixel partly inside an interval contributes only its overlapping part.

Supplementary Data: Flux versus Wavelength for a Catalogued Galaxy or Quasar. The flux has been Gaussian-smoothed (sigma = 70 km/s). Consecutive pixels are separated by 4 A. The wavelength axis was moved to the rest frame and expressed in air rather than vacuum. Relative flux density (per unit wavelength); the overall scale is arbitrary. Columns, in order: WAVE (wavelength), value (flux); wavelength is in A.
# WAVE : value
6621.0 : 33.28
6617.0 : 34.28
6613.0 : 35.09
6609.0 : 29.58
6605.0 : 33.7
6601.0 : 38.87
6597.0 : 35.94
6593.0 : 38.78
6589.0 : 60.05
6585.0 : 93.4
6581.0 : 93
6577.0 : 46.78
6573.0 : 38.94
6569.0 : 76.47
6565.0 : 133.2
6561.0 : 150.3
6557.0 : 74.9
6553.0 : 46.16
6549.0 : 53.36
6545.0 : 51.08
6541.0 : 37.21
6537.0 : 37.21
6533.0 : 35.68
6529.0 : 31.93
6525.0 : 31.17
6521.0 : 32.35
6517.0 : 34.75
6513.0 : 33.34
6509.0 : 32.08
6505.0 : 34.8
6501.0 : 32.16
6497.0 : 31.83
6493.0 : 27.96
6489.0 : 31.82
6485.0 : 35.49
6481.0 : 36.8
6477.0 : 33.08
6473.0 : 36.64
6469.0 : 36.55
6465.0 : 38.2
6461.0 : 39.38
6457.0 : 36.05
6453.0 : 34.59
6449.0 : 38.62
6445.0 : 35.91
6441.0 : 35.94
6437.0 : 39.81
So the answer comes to 5.2 A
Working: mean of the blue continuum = 35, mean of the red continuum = 52.5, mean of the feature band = 33.6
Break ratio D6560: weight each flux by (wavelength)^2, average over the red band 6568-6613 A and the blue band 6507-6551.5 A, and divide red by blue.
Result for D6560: 1.4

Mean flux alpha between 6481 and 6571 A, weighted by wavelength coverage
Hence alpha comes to 49.1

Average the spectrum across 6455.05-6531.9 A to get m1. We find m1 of 34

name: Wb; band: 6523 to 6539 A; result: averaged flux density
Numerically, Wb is 34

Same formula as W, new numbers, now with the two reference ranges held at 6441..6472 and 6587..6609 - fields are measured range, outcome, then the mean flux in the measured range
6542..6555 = -3.3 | 49.2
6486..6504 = 3.1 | 31.4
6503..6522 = 2.4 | 33.5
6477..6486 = 0.5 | 35.5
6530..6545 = 0.2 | 38.3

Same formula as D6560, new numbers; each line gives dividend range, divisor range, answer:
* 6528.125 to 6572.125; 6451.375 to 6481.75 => 1.87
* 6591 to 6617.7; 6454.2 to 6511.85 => 1.06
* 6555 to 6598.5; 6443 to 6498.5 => 2.26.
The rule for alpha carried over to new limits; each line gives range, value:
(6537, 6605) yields 64.9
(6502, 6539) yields 33.7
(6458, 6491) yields 36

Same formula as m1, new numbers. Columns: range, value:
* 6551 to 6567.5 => 100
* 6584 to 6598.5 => 55.3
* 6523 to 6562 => 52.5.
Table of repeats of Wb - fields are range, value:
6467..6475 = 36.6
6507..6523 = 33.1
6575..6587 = 77.7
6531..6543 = 36.7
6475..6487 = 35.1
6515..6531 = 32.5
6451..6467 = 37.1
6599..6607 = 36.3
